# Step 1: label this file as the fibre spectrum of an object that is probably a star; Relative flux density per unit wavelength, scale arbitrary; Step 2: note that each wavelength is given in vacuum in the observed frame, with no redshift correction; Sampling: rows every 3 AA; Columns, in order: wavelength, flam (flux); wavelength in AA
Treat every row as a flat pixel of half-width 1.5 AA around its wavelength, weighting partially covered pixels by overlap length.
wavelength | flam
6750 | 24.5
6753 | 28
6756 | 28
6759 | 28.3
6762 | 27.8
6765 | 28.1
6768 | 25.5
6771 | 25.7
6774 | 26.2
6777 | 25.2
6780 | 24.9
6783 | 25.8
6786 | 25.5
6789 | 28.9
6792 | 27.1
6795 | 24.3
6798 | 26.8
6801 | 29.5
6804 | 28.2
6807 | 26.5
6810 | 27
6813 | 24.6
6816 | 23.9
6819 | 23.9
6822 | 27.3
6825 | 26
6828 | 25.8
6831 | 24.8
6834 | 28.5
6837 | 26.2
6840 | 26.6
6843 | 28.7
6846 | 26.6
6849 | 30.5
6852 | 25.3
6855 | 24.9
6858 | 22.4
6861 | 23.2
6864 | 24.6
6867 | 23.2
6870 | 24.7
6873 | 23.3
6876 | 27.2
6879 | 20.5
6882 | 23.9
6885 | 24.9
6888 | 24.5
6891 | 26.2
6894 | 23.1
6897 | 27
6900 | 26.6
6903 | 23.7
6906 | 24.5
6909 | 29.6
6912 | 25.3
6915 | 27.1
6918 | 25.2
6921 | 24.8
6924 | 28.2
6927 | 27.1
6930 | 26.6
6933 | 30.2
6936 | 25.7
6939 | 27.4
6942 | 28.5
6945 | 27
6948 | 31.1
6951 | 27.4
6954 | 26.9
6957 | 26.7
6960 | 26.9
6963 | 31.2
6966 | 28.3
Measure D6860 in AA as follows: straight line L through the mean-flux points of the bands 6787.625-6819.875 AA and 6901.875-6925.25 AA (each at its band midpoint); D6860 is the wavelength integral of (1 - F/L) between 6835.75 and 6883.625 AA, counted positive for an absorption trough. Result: 2.1 AA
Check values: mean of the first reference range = 26.5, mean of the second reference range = 26.1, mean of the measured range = 25.1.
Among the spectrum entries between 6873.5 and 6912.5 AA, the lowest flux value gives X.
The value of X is 20.5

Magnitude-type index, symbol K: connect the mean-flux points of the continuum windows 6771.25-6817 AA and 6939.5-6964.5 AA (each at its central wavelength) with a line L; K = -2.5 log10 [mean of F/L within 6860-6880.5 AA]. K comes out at 0.144 mag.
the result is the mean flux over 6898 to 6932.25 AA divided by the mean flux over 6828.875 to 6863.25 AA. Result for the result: 1.0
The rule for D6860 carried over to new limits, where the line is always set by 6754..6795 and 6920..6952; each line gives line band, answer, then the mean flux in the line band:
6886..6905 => 1.57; 25.2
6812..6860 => 1.85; 26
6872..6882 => 1.31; 23.7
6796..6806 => -0.41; 27.9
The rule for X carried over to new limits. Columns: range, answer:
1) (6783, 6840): 23.9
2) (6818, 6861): 22.4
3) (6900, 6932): 23.7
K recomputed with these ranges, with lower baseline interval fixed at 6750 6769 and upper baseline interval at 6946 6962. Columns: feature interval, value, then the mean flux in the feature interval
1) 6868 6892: 0.14 mag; 24.3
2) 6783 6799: 0.04 mag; 26.4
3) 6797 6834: 0.05 mag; 26.3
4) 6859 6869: 0.17 mag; 23.7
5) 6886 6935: 0.06 mag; 26.2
